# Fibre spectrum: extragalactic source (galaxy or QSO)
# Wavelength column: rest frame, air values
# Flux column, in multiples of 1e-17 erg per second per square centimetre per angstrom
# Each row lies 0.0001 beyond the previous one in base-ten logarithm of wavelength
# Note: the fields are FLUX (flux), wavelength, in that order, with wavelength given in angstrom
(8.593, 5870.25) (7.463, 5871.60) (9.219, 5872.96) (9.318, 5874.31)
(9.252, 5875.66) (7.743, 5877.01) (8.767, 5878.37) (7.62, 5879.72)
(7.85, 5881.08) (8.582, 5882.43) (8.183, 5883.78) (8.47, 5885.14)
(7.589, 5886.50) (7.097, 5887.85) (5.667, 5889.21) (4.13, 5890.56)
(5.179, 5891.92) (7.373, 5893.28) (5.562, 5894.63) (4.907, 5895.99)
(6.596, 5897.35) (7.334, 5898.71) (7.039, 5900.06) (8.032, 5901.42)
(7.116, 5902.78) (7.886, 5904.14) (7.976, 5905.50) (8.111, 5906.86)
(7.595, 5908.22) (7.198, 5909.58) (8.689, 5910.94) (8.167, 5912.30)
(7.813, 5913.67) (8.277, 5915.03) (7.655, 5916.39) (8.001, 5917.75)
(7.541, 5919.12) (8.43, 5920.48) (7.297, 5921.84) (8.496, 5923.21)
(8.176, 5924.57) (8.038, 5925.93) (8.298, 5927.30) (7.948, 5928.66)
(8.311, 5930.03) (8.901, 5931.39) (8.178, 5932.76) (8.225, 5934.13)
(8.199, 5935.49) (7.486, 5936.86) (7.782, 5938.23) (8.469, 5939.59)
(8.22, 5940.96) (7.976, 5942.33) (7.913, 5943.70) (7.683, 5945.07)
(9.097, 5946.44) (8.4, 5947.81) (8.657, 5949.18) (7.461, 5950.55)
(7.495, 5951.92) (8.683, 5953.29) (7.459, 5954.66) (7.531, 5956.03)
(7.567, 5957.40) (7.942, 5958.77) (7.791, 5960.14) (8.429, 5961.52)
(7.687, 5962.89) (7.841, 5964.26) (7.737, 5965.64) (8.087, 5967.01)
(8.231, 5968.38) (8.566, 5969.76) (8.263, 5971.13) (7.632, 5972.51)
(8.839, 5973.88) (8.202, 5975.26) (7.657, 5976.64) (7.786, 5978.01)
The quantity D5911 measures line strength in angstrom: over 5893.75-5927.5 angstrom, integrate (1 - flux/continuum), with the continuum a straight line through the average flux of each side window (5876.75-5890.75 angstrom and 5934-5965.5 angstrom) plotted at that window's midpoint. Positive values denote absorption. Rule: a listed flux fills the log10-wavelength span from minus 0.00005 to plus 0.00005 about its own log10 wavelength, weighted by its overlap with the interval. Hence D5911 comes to 0.5 angstrom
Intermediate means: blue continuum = 7.53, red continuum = 7.99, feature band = 7.6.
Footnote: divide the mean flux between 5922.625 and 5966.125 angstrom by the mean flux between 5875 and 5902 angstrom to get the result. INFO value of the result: 1.13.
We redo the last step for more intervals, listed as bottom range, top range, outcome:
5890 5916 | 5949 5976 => 1.12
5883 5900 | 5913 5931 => 1.23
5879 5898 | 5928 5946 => 1.20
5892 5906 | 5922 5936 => 1.20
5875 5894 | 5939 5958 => 1.09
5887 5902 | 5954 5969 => 1.25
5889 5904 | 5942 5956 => 1.27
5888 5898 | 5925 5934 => 1.45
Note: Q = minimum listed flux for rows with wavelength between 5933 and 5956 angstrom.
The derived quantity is 7.459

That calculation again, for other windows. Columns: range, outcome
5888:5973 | 4.13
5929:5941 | 7.486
